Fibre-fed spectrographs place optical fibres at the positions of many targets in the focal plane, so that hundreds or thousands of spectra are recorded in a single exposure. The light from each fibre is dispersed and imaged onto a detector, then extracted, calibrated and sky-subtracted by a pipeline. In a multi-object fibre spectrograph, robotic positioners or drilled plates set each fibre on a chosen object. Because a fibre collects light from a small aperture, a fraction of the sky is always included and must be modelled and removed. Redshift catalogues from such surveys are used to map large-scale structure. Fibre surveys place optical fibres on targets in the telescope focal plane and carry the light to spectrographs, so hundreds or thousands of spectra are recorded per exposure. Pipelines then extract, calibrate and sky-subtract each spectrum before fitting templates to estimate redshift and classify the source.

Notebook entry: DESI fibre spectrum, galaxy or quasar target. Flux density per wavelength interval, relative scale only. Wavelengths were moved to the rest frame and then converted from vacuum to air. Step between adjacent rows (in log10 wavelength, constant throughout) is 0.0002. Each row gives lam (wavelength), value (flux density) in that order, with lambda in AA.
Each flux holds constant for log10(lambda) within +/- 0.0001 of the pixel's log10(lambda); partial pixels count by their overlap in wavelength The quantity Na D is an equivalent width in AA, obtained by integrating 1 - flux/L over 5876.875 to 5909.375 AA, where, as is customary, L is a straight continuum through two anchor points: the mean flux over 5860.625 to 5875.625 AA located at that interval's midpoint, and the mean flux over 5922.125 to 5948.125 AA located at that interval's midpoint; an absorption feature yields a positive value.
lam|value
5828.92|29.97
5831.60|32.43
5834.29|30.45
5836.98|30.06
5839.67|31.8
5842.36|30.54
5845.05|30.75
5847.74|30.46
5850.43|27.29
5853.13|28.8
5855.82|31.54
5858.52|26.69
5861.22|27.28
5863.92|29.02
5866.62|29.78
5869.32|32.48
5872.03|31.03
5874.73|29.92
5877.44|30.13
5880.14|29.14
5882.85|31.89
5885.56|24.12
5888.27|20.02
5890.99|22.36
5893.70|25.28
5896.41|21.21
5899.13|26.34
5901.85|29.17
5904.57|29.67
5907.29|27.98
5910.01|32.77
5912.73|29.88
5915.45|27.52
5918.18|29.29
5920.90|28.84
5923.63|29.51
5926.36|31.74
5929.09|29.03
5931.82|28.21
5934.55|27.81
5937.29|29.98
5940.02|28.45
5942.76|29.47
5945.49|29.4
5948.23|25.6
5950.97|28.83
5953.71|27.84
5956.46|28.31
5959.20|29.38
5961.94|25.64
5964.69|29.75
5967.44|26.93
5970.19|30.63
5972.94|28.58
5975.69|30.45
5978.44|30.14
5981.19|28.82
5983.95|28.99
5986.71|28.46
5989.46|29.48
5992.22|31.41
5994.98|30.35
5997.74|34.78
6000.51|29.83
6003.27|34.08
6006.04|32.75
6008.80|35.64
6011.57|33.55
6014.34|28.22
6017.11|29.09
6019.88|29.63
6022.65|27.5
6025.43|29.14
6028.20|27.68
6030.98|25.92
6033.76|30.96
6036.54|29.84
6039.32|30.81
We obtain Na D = 3.5 AA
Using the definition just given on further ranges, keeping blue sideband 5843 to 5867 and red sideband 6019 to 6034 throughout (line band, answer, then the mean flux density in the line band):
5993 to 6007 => -1.9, 32.3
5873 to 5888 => 0.3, 28.5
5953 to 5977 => -0.1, 28.6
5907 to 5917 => -0.3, 29.7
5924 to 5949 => -0.2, 29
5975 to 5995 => -0.9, 29.7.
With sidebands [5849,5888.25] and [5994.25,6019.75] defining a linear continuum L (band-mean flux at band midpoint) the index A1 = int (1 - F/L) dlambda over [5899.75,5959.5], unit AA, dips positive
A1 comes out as 2.5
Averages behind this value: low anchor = 28.9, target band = 29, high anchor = 32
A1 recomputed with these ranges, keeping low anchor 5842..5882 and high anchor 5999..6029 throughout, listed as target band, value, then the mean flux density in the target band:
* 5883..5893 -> 2.1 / 23.5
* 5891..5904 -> 1.9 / 25.4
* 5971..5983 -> 0.4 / 29.5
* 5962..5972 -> 0.6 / 28.6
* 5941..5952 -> 0.7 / 28.3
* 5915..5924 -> 0.4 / 28.8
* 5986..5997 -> 0.1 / 30.3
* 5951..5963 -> 0.9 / 28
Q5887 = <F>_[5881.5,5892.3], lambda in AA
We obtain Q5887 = 24.6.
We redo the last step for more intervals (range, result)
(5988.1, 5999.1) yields 31.5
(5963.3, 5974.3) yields 28.9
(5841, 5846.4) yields 30.7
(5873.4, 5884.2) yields 30.3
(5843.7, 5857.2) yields 29.8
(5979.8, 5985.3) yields 28.9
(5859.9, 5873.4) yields 29.9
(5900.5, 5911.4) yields 29.9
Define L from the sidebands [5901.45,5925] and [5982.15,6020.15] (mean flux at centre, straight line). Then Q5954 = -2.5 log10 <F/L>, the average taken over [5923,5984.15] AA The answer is 0.05 mag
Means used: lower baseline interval 29.4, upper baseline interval 31.2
